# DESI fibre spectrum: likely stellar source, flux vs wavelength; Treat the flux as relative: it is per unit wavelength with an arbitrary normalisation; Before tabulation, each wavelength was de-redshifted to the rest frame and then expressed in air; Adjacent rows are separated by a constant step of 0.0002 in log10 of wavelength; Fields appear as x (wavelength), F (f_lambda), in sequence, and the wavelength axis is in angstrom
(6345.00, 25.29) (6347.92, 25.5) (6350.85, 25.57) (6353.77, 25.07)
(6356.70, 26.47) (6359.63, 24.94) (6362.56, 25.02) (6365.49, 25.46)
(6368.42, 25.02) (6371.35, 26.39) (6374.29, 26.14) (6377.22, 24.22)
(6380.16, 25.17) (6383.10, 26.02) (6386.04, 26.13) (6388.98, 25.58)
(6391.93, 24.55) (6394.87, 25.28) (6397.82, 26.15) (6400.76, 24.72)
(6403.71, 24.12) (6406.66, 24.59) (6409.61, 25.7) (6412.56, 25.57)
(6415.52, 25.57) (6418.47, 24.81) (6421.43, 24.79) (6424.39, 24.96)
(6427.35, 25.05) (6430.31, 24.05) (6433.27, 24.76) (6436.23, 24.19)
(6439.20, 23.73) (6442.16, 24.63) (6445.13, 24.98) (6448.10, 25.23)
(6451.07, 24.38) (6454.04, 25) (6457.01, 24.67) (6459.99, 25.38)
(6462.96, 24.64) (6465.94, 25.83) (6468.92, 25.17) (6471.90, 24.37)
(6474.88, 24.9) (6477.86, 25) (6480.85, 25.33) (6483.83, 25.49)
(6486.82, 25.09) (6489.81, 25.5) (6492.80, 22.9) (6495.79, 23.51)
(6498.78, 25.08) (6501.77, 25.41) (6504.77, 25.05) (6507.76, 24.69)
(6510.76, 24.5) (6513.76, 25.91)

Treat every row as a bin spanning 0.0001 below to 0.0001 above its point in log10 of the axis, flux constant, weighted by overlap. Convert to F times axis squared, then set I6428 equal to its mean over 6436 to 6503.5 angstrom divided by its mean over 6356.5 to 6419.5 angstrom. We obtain 1.00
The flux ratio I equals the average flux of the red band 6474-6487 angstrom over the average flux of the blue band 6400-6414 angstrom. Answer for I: 1.01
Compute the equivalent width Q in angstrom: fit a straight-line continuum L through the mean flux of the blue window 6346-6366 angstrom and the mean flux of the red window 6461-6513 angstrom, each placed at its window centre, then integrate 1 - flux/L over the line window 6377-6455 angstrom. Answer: 0.6 angstrom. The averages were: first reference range 25.4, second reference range 24.9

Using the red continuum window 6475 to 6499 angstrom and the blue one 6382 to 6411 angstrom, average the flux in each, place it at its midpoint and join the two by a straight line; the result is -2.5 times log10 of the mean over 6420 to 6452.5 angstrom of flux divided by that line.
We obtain 0.02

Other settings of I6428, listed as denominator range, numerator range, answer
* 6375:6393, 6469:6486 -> 1.02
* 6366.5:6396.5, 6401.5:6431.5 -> 0.99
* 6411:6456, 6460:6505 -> 1.02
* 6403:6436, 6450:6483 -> 1.02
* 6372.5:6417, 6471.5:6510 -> 1.01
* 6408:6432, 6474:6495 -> 1.01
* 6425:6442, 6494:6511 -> 1.03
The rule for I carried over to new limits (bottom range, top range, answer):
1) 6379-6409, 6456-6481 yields 0.99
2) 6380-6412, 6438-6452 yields 0.97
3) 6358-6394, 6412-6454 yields 0.97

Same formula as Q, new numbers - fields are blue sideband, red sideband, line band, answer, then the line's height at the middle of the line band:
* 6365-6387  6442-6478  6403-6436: 0.5 angstrom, 25.2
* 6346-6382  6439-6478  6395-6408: 0.1 angstrom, 25.2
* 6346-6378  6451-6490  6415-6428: 0.1 angstrom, 25.2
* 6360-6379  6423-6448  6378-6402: -0.3 angstrom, 25.1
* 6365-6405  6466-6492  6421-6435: 0.3 angstrom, 25.2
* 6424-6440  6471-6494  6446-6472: -0.3 angstrom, 24.7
